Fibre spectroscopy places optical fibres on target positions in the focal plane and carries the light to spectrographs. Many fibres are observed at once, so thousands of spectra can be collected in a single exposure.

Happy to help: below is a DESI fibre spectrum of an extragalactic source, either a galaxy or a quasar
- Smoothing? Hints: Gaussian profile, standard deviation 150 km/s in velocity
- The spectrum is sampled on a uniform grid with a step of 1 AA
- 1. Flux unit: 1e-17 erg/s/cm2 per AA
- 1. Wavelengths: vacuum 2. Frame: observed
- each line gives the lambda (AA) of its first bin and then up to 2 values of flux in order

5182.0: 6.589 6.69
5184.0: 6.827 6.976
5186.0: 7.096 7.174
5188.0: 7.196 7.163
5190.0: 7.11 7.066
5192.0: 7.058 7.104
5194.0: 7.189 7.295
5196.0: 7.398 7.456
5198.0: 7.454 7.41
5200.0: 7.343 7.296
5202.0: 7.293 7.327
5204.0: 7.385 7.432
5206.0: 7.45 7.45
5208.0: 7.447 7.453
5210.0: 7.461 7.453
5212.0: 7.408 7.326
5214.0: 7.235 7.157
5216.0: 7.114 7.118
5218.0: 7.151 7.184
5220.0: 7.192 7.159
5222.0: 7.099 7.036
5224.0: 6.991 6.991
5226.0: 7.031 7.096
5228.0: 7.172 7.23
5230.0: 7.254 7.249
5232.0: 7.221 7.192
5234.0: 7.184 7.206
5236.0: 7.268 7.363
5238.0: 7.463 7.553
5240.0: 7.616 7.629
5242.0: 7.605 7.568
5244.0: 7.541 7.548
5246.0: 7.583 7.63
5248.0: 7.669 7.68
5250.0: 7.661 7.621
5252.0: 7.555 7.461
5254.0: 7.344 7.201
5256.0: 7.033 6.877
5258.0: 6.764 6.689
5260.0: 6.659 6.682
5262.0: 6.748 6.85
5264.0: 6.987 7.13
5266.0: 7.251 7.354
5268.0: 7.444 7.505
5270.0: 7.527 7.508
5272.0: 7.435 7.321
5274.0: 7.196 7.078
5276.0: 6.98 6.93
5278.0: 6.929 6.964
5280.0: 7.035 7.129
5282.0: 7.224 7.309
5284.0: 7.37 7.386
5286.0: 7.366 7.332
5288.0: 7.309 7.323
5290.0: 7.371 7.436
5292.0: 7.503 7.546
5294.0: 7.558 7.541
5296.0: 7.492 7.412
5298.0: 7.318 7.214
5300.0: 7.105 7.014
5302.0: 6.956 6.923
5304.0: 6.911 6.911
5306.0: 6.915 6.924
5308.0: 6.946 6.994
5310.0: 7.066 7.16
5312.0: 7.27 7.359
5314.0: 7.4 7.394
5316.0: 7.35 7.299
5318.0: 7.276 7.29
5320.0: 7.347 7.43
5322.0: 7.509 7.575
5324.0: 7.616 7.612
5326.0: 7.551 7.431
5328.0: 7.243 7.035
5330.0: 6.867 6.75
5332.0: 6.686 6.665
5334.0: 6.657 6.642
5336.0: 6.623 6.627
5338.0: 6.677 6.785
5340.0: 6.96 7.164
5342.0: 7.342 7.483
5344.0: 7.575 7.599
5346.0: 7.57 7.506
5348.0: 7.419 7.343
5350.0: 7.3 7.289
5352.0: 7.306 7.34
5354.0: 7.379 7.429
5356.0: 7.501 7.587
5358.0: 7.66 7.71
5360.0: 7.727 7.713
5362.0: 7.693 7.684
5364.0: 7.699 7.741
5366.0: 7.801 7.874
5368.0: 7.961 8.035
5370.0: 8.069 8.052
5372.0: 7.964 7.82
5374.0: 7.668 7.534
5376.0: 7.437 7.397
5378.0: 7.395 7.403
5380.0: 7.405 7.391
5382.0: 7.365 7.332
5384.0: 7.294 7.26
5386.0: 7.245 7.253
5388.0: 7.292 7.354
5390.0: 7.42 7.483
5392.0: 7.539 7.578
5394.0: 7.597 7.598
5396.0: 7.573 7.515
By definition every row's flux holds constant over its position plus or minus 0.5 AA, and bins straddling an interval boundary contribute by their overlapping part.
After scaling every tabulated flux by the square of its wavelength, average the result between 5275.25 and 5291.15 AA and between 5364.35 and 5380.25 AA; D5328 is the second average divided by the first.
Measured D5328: 1.1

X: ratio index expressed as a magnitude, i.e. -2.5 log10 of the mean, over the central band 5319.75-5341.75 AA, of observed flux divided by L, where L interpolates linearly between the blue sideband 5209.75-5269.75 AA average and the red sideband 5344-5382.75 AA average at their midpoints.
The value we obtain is 0.07 mag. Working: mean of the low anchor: 7.26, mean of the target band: 7.07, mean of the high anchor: 7.6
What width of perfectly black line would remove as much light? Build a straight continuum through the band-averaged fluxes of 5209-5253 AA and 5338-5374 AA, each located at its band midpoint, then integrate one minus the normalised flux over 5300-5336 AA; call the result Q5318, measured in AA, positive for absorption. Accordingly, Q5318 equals 1.73 AA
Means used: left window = 7.34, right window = 7.56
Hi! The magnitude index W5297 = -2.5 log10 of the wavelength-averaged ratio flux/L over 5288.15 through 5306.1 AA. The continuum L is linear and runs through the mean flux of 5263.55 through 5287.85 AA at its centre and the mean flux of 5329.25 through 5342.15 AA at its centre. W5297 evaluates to -0.03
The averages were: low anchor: 7.24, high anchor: 6.79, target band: 7.26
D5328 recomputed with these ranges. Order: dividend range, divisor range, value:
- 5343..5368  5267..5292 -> 1.07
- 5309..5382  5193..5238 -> 1.07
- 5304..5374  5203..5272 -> 1.05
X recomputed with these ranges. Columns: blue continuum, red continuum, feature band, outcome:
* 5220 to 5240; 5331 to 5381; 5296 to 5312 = 0.04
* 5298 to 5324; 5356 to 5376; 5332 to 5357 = 0.06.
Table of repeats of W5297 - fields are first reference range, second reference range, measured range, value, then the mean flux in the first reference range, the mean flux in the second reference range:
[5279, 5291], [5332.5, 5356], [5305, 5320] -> 0.01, 7.28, 7.17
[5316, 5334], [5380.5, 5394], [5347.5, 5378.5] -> -0.04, 7.23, 7.38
